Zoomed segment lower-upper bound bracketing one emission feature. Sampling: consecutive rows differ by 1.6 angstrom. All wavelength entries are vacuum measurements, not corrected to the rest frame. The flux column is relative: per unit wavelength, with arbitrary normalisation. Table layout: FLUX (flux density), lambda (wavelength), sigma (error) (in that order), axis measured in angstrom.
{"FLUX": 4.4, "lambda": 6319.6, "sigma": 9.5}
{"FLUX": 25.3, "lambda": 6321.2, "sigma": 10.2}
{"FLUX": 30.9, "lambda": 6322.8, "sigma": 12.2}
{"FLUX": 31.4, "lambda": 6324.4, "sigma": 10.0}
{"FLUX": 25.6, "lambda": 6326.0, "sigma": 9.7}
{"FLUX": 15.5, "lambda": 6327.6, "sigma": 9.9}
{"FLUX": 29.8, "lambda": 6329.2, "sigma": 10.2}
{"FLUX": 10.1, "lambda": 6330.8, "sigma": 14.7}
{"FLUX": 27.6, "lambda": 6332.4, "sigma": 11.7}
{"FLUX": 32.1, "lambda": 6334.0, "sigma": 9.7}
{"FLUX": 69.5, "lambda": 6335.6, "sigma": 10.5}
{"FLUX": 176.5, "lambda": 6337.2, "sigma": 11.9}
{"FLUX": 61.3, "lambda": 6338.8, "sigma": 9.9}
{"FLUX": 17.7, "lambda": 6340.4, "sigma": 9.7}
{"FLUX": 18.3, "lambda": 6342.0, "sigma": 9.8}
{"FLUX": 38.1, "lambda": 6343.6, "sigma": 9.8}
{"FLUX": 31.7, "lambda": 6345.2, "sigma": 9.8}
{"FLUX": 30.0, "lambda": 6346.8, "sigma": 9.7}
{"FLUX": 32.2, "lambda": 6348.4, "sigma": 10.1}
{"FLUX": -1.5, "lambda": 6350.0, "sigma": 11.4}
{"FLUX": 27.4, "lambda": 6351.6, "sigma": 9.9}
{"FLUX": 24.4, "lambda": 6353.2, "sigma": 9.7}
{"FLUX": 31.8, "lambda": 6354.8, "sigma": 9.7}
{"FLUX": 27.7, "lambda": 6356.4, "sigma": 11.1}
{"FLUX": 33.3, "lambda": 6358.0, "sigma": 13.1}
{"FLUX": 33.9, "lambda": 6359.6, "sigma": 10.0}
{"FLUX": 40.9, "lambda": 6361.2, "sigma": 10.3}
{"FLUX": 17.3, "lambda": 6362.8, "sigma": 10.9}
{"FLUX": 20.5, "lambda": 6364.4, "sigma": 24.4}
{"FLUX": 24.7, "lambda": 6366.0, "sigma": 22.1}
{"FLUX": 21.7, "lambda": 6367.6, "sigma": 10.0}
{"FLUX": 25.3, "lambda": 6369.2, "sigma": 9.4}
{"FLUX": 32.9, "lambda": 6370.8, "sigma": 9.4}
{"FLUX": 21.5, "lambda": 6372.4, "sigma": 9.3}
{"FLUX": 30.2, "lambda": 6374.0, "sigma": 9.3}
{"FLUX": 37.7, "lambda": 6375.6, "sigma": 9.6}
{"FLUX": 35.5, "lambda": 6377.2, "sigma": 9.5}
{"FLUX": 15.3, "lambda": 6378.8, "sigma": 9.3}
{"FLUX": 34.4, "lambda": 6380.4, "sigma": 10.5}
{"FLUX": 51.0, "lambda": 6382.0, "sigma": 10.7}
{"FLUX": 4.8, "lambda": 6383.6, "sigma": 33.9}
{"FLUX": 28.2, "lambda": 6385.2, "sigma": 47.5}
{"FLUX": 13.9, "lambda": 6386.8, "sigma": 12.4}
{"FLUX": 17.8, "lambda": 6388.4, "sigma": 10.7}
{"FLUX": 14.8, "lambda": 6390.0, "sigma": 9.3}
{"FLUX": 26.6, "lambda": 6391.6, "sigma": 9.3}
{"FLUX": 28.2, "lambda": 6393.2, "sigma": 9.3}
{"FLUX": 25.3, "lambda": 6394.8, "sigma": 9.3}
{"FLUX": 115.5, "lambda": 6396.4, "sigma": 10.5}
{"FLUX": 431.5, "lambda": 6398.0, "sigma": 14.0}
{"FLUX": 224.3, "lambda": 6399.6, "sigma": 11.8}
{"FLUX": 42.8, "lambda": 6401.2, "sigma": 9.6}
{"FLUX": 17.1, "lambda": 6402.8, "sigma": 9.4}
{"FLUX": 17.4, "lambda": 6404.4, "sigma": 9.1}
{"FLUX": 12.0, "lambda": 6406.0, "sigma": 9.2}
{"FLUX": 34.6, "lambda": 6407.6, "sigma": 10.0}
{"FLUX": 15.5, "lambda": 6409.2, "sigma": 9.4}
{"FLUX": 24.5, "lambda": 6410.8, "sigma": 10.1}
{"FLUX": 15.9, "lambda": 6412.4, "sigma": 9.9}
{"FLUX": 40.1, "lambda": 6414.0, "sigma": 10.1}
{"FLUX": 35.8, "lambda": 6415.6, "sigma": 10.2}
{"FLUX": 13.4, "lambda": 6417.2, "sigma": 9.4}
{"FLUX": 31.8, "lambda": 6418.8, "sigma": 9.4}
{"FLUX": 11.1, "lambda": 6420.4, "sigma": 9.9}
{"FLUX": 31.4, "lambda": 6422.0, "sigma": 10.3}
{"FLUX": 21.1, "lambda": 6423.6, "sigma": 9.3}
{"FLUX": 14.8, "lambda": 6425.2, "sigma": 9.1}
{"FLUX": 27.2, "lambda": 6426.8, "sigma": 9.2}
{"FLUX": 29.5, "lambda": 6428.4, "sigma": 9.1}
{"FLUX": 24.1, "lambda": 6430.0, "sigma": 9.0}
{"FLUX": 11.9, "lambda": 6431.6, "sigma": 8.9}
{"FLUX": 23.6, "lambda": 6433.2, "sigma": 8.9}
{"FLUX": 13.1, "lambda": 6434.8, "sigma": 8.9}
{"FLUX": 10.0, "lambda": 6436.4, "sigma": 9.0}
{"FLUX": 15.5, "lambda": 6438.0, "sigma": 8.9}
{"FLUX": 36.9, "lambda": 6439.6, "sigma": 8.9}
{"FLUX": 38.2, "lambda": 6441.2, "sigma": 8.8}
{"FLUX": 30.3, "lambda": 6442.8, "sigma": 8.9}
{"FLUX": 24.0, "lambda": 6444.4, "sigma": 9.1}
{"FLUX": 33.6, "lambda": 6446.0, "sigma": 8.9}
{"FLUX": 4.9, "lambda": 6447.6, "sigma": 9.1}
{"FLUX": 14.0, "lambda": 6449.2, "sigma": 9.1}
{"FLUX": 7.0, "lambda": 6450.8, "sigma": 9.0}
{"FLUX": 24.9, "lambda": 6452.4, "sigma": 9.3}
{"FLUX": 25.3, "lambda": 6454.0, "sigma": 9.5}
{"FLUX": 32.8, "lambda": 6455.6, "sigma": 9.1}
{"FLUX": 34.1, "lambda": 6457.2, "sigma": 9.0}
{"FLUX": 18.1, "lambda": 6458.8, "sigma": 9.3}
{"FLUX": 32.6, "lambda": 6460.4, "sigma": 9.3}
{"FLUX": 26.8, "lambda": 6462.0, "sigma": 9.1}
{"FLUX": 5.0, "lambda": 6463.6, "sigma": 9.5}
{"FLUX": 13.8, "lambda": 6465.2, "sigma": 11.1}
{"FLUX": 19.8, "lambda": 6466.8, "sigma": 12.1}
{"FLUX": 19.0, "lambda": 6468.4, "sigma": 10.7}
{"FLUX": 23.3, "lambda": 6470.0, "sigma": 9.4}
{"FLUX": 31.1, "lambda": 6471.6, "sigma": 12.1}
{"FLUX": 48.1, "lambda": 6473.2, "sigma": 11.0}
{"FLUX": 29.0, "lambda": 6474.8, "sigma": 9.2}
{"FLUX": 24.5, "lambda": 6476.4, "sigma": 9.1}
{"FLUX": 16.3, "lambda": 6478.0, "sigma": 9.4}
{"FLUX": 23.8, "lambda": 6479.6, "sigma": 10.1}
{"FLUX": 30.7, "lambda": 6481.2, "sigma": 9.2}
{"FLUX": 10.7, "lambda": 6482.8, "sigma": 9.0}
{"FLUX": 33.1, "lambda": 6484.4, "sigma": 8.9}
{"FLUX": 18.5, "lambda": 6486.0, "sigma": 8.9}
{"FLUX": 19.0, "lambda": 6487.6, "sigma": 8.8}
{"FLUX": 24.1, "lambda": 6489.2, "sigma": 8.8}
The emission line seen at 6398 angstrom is [O III]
